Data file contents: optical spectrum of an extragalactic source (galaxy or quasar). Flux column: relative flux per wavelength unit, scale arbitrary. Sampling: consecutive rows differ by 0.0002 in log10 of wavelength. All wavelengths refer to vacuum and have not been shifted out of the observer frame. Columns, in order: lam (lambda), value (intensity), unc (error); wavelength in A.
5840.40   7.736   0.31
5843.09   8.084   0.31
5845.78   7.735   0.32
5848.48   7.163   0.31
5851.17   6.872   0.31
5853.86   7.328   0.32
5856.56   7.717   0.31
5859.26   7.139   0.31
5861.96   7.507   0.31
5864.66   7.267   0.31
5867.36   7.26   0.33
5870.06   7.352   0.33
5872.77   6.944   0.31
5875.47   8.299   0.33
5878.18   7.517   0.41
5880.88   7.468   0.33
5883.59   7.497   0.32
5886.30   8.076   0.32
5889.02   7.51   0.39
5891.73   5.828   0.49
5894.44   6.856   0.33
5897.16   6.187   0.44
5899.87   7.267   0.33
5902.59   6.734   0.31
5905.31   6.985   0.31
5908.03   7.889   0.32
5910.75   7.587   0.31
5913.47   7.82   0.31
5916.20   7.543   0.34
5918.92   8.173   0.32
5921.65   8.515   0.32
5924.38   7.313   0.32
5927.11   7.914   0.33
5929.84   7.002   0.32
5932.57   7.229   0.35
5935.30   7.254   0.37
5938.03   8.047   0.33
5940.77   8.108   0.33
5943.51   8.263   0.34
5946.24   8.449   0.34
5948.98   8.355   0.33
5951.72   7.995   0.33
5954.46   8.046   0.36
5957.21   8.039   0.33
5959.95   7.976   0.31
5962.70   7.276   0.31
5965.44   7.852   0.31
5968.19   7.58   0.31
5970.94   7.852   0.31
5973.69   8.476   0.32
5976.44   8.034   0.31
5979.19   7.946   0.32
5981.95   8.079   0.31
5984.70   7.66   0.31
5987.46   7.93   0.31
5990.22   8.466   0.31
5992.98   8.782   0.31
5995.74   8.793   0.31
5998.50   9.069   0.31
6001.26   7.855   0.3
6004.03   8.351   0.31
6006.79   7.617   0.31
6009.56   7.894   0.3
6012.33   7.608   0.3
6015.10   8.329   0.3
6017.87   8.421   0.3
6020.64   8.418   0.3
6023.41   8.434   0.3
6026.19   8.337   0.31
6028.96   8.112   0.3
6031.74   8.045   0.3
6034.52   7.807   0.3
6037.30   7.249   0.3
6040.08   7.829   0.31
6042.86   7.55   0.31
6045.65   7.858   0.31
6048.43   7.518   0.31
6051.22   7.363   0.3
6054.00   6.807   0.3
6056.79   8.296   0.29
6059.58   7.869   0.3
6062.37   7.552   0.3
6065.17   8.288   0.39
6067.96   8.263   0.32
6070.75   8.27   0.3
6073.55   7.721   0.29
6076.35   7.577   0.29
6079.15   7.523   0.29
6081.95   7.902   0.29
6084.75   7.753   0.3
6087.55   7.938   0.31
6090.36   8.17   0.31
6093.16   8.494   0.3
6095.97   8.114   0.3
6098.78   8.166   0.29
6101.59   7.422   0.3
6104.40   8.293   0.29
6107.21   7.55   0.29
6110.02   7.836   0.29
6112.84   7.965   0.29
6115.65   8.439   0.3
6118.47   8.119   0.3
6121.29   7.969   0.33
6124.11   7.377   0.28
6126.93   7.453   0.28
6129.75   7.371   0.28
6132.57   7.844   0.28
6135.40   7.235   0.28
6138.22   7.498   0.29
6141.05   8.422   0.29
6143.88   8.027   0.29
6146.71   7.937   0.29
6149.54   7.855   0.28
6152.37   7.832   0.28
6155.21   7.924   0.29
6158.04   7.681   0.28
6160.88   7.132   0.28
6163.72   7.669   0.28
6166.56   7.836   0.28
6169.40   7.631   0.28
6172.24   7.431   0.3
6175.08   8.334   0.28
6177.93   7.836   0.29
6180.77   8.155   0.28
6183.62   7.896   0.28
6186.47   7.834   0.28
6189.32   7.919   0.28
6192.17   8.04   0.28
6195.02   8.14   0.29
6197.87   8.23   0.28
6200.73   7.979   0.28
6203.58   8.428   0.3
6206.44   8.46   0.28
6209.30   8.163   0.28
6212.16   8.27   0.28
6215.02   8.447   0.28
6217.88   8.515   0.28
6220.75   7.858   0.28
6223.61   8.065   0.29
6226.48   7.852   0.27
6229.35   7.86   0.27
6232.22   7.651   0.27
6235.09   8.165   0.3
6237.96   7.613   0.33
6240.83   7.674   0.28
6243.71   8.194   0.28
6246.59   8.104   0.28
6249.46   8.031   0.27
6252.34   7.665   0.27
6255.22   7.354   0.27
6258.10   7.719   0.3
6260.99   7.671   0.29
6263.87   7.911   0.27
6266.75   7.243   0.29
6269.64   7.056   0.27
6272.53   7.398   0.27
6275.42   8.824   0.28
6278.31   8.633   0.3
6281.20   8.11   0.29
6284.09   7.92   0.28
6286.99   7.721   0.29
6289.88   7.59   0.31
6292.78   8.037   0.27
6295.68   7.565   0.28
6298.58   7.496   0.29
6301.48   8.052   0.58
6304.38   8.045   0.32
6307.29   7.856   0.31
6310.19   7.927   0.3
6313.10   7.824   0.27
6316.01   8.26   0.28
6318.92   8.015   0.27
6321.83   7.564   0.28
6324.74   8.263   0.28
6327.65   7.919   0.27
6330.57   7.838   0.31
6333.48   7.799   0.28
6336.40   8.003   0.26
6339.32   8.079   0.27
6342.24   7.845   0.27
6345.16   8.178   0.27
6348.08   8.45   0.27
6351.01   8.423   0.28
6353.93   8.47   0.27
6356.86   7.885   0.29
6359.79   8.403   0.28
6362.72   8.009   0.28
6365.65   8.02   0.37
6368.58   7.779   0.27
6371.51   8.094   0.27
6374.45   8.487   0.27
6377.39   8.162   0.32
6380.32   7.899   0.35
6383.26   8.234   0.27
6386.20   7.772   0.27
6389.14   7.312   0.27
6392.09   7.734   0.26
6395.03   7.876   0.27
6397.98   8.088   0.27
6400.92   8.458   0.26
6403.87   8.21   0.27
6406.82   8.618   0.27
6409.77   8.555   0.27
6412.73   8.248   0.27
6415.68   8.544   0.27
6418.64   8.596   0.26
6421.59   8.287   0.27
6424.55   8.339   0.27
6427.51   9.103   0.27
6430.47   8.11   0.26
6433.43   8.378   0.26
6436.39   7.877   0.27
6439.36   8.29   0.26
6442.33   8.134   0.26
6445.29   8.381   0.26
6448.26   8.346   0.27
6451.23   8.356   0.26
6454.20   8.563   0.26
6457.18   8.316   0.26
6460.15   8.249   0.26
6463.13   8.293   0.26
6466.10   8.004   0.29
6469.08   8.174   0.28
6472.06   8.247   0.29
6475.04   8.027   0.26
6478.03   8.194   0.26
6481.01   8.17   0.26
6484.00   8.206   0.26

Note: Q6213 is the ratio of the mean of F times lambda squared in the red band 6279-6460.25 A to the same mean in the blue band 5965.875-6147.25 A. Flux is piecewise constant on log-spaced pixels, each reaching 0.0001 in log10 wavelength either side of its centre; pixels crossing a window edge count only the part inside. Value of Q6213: 1.13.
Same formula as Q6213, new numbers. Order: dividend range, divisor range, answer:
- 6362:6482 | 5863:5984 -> 1.26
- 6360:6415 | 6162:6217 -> 1.07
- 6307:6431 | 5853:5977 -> 1.24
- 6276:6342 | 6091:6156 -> 1.07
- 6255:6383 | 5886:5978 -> 1.18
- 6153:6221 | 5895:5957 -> 1.14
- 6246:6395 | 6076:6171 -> 1.08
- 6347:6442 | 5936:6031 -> 1.15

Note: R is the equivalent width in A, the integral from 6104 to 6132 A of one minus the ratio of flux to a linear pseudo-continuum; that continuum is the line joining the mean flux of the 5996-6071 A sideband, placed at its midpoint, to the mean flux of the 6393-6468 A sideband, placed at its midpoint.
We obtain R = 0.8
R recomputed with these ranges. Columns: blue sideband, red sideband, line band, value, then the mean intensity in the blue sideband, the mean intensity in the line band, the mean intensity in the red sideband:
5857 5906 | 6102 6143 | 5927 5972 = -2.8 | 7.22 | 7.84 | 7.81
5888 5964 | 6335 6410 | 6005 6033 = -1.6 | 7.58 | 8.13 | 8.11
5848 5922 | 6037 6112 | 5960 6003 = -2.9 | 7.36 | 8.11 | 7.83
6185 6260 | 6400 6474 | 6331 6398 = 1.5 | 8.01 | 8.04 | 8.34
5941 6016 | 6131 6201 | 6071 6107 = 0.1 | 8.09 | 7.92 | 7.85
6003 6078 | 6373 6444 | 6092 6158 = 0.9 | 7.9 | 7.87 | 8.22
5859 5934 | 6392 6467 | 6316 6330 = 0.3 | 7.39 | 7.97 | 8.32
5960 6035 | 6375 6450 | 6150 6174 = 1.5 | 8.11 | 7.66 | 8.23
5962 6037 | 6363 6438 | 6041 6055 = 1.2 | 8.11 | 7.45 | 8.19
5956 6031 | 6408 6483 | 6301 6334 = 1.2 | 8.12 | 7.95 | 8.31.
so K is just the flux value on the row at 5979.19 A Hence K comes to 7.946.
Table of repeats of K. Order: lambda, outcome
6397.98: 8.088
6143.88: 8.027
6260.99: 7.671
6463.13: 8.293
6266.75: 7.243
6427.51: 9.103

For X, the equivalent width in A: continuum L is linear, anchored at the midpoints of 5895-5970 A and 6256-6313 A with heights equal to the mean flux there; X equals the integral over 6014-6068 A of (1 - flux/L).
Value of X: -1.30 A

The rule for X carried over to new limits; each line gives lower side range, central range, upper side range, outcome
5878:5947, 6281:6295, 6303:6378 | 0.27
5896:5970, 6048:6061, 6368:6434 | 0.42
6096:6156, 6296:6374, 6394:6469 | 1.49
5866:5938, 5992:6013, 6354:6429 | -1.93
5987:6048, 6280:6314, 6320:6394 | 0.83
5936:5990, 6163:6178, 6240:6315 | 0.19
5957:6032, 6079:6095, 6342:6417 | 0.24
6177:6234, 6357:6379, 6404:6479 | 0.35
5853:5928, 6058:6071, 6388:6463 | -0.58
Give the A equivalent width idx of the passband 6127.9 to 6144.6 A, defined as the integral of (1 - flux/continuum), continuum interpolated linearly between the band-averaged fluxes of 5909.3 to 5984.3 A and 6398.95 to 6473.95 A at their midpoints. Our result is 0.7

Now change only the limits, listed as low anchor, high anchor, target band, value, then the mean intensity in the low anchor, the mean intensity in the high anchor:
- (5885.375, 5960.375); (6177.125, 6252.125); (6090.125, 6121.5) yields -0.64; 7.6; 8.05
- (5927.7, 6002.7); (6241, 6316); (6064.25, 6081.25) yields 0.06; 8.02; 7.84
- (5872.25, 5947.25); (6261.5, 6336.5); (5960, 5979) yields -0.73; 7.51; 7.88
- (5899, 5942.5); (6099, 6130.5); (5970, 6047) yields -4.04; 7.59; 7.82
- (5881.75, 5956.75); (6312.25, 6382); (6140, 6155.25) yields -0.30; 7.58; 8.07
